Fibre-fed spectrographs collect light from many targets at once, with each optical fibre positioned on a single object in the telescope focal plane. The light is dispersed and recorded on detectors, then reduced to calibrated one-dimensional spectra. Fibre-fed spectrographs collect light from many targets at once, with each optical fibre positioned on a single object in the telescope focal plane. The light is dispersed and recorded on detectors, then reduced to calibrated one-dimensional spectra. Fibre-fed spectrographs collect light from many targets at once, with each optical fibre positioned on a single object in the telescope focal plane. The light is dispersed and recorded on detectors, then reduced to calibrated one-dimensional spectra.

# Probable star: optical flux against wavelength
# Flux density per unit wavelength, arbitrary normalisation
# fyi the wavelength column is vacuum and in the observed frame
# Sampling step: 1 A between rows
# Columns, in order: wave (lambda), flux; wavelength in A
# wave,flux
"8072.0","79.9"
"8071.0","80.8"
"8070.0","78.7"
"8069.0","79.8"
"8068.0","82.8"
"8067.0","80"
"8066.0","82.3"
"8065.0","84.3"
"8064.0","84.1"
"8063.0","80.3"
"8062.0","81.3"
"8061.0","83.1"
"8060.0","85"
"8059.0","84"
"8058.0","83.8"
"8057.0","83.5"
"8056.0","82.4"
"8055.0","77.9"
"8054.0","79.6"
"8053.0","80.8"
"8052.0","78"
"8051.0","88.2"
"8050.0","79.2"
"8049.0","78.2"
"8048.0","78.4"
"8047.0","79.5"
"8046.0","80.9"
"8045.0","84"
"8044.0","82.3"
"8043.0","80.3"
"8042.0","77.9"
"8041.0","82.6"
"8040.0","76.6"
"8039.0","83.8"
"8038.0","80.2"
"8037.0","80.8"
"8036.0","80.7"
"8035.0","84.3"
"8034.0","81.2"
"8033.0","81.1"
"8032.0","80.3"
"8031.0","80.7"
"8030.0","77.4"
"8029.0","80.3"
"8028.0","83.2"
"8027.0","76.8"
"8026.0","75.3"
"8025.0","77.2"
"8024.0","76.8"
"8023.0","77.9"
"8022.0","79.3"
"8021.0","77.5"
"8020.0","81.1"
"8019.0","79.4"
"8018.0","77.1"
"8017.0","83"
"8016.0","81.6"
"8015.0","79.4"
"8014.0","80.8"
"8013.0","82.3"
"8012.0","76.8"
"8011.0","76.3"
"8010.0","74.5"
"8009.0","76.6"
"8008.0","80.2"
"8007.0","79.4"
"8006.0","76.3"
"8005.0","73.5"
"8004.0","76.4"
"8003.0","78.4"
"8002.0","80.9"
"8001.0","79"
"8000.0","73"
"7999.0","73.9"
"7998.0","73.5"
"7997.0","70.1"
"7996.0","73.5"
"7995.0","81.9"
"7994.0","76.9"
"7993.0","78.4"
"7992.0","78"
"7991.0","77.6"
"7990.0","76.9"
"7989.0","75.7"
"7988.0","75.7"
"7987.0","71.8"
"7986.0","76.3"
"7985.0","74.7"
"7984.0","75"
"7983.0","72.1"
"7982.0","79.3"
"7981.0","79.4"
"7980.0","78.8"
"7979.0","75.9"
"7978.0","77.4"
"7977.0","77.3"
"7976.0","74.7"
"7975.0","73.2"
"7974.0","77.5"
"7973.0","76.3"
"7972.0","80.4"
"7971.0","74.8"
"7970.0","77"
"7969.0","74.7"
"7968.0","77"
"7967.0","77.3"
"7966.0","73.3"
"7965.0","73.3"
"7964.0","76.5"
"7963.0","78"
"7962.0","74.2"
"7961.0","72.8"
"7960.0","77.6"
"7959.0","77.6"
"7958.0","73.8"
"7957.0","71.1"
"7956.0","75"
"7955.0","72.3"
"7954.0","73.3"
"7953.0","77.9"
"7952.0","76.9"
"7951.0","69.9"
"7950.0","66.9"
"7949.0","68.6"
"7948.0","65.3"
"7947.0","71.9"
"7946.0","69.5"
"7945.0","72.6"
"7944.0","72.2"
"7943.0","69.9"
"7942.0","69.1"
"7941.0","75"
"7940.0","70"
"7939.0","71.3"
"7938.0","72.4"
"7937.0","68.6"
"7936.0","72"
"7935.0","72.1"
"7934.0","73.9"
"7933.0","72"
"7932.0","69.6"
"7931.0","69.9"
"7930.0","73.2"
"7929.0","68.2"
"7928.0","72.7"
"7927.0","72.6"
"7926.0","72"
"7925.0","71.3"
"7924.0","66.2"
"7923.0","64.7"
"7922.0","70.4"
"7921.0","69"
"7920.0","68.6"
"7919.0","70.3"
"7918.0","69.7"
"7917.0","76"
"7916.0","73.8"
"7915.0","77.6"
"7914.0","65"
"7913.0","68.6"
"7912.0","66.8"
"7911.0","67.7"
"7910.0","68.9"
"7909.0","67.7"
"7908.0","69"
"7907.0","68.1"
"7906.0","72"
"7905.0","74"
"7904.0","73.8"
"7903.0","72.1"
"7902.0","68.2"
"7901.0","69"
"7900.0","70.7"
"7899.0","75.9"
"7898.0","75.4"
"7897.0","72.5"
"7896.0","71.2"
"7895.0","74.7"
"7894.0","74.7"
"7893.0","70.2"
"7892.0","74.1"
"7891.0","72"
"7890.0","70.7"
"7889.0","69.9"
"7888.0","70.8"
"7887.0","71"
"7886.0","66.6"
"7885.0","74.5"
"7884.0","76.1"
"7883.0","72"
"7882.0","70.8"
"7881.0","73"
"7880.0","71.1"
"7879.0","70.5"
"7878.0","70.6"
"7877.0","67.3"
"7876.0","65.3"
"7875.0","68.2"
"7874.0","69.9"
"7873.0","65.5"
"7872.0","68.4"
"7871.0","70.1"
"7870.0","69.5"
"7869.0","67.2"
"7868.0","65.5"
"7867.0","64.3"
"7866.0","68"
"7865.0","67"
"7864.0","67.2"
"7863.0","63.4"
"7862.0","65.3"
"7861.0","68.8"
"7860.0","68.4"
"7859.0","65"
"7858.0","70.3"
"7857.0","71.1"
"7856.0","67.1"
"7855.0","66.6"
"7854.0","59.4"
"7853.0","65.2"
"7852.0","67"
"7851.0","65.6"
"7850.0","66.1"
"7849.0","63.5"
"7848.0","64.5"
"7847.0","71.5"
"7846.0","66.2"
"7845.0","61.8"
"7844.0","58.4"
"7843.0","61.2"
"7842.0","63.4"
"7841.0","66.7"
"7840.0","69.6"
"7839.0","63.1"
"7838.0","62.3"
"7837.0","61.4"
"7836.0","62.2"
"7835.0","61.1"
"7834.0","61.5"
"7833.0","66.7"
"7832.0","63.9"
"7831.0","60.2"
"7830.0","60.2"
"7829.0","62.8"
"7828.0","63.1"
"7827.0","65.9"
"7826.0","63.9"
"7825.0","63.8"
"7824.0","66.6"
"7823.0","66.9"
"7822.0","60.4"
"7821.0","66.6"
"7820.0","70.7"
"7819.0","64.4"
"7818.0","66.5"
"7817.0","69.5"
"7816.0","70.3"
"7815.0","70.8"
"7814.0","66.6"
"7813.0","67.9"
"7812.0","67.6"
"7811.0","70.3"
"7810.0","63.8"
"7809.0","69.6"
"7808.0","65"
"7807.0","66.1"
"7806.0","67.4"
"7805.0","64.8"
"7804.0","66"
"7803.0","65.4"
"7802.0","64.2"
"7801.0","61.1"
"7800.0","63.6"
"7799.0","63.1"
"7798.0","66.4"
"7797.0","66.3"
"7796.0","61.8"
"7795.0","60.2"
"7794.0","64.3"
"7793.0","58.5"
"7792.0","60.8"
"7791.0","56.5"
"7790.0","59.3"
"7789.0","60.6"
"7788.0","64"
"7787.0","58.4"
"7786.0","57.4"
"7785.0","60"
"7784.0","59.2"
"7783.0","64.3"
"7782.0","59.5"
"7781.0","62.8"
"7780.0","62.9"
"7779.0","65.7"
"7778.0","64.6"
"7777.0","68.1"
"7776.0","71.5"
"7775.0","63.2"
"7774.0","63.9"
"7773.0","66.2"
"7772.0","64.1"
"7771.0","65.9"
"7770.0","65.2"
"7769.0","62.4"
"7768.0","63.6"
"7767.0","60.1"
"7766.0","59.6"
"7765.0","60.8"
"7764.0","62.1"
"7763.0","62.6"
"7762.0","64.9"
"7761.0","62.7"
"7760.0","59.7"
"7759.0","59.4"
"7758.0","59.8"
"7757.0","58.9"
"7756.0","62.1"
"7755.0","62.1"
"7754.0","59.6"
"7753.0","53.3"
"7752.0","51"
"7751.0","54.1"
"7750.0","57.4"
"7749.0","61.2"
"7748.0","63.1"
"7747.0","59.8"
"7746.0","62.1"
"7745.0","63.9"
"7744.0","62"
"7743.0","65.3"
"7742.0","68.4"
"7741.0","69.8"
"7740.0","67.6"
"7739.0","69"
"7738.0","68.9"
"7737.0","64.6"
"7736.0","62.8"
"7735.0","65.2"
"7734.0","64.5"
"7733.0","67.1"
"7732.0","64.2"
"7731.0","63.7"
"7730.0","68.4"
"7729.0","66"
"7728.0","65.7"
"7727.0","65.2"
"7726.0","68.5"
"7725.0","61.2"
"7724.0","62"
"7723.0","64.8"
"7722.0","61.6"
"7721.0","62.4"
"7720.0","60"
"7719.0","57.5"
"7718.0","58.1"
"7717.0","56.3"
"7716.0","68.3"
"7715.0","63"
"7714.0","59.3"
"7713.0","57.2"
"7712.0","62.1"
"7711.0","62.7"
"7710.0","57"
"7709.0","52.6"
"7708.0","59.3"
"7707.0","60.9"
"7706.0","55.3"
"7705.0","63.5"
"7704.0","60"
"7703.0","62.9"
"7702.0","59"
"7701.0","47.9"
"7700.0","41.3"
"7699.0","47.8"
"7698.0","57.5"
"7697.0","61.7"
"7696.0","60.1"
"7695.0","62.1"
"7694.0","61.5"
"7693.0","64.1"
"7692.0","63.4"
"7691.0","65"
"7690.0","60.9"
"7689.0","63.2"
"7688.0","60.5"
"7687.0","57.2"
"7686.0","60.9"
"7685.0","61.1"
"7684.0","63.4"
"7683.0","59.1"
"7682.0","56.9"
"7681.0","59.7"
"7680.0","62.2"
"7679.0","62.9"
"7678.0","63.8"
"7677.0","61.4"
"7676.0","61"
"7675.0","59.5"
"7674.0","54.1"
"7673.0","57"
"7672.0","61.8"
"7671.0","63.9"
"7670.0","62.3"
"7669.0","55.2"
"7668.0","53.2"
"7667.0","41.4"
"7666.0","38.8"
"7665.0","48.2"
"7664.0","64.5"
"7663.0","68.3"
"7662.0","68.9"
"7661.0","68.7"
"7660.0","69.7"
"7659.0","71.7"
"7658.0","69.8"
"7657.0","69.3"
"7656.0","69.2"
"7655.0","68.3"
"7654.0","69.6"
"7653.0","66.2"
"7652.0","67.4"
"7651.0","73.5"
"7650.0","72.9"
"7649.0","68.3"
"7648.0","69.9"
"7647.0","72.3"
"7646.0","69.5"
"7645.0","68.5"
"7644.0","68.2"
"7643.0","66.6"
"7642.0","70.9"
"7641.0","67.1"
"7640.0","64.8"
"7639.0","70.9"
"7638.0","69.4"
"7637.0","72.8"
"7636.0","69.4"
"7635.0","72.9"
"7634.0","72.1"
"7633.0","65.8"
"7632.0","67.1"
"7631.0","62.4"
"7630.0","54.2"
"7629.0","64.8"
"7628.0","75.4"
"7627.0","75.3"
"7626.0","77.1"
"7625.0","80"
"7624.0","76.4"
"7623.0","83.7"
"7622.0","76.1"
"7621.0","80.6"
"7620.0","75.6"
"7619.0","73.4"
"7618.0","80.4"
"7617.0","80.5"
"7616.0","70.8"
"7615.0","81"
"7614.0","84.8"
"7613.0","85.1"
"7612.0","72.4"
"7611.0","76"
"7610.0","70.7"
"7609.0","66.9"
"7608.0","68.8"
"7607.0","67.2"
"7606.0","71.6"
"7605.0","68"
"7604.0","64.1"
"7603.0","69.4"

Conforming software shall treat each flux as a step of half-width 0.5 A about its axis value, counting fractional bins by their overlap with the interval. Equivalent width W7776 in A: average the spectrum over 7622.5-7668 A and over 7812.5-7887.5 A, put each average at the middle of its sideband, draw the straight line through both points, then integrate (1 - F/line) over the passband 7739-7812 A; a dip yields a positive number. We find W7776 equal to 4.6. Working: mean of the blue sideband 67.9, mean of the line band 62.7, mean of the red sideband 66.5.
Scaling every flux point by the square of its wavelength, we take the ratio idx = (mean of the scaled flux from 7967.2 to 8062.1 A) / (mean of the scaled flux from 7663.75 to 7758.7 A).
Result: 1.40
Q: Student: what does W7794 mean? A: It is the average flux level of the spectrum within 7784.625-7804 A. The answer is 61.8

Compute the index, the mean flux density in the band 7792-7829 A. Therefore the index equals 65.4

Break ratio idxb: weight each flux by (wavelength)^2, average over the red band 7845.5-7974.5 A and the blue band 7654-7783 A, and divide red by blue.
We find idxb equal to 1.2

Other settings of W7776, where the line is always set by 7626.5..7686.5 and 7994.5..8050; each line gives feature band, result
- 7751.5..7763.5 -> 1.6 A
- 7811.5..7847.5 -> 3.3 A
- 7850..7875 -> 2.0 A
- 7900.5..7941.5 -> 2.4 A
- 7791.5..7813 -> 1.7 A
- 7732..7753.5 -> 1.6 A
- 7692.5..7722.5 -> 3.6 A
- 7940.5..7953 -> 0.8 A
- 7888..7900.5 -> 0.2 A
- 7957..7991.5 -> 0.5 A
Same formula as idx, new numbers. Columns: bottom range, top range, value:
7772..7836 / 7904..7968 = 1.15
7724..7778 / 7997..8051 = 1.34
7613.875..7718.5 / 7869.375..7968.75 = 1.18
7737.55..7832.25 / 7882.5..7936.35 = 1.16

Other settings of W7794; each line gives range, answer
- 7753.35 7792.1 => 62.1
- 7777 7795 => 61.3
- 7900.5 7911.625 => 70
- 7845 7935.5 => 69.5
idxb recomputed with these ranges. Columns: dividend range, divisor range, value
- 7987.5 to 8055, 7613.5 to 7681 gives 1.28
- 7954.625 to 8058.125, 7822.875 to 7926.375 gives 1.18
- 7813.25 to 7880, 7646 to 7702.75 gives 1.12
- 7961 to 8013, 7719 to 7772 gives 1.29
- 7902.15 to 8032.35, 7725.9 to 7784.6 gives 1.24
